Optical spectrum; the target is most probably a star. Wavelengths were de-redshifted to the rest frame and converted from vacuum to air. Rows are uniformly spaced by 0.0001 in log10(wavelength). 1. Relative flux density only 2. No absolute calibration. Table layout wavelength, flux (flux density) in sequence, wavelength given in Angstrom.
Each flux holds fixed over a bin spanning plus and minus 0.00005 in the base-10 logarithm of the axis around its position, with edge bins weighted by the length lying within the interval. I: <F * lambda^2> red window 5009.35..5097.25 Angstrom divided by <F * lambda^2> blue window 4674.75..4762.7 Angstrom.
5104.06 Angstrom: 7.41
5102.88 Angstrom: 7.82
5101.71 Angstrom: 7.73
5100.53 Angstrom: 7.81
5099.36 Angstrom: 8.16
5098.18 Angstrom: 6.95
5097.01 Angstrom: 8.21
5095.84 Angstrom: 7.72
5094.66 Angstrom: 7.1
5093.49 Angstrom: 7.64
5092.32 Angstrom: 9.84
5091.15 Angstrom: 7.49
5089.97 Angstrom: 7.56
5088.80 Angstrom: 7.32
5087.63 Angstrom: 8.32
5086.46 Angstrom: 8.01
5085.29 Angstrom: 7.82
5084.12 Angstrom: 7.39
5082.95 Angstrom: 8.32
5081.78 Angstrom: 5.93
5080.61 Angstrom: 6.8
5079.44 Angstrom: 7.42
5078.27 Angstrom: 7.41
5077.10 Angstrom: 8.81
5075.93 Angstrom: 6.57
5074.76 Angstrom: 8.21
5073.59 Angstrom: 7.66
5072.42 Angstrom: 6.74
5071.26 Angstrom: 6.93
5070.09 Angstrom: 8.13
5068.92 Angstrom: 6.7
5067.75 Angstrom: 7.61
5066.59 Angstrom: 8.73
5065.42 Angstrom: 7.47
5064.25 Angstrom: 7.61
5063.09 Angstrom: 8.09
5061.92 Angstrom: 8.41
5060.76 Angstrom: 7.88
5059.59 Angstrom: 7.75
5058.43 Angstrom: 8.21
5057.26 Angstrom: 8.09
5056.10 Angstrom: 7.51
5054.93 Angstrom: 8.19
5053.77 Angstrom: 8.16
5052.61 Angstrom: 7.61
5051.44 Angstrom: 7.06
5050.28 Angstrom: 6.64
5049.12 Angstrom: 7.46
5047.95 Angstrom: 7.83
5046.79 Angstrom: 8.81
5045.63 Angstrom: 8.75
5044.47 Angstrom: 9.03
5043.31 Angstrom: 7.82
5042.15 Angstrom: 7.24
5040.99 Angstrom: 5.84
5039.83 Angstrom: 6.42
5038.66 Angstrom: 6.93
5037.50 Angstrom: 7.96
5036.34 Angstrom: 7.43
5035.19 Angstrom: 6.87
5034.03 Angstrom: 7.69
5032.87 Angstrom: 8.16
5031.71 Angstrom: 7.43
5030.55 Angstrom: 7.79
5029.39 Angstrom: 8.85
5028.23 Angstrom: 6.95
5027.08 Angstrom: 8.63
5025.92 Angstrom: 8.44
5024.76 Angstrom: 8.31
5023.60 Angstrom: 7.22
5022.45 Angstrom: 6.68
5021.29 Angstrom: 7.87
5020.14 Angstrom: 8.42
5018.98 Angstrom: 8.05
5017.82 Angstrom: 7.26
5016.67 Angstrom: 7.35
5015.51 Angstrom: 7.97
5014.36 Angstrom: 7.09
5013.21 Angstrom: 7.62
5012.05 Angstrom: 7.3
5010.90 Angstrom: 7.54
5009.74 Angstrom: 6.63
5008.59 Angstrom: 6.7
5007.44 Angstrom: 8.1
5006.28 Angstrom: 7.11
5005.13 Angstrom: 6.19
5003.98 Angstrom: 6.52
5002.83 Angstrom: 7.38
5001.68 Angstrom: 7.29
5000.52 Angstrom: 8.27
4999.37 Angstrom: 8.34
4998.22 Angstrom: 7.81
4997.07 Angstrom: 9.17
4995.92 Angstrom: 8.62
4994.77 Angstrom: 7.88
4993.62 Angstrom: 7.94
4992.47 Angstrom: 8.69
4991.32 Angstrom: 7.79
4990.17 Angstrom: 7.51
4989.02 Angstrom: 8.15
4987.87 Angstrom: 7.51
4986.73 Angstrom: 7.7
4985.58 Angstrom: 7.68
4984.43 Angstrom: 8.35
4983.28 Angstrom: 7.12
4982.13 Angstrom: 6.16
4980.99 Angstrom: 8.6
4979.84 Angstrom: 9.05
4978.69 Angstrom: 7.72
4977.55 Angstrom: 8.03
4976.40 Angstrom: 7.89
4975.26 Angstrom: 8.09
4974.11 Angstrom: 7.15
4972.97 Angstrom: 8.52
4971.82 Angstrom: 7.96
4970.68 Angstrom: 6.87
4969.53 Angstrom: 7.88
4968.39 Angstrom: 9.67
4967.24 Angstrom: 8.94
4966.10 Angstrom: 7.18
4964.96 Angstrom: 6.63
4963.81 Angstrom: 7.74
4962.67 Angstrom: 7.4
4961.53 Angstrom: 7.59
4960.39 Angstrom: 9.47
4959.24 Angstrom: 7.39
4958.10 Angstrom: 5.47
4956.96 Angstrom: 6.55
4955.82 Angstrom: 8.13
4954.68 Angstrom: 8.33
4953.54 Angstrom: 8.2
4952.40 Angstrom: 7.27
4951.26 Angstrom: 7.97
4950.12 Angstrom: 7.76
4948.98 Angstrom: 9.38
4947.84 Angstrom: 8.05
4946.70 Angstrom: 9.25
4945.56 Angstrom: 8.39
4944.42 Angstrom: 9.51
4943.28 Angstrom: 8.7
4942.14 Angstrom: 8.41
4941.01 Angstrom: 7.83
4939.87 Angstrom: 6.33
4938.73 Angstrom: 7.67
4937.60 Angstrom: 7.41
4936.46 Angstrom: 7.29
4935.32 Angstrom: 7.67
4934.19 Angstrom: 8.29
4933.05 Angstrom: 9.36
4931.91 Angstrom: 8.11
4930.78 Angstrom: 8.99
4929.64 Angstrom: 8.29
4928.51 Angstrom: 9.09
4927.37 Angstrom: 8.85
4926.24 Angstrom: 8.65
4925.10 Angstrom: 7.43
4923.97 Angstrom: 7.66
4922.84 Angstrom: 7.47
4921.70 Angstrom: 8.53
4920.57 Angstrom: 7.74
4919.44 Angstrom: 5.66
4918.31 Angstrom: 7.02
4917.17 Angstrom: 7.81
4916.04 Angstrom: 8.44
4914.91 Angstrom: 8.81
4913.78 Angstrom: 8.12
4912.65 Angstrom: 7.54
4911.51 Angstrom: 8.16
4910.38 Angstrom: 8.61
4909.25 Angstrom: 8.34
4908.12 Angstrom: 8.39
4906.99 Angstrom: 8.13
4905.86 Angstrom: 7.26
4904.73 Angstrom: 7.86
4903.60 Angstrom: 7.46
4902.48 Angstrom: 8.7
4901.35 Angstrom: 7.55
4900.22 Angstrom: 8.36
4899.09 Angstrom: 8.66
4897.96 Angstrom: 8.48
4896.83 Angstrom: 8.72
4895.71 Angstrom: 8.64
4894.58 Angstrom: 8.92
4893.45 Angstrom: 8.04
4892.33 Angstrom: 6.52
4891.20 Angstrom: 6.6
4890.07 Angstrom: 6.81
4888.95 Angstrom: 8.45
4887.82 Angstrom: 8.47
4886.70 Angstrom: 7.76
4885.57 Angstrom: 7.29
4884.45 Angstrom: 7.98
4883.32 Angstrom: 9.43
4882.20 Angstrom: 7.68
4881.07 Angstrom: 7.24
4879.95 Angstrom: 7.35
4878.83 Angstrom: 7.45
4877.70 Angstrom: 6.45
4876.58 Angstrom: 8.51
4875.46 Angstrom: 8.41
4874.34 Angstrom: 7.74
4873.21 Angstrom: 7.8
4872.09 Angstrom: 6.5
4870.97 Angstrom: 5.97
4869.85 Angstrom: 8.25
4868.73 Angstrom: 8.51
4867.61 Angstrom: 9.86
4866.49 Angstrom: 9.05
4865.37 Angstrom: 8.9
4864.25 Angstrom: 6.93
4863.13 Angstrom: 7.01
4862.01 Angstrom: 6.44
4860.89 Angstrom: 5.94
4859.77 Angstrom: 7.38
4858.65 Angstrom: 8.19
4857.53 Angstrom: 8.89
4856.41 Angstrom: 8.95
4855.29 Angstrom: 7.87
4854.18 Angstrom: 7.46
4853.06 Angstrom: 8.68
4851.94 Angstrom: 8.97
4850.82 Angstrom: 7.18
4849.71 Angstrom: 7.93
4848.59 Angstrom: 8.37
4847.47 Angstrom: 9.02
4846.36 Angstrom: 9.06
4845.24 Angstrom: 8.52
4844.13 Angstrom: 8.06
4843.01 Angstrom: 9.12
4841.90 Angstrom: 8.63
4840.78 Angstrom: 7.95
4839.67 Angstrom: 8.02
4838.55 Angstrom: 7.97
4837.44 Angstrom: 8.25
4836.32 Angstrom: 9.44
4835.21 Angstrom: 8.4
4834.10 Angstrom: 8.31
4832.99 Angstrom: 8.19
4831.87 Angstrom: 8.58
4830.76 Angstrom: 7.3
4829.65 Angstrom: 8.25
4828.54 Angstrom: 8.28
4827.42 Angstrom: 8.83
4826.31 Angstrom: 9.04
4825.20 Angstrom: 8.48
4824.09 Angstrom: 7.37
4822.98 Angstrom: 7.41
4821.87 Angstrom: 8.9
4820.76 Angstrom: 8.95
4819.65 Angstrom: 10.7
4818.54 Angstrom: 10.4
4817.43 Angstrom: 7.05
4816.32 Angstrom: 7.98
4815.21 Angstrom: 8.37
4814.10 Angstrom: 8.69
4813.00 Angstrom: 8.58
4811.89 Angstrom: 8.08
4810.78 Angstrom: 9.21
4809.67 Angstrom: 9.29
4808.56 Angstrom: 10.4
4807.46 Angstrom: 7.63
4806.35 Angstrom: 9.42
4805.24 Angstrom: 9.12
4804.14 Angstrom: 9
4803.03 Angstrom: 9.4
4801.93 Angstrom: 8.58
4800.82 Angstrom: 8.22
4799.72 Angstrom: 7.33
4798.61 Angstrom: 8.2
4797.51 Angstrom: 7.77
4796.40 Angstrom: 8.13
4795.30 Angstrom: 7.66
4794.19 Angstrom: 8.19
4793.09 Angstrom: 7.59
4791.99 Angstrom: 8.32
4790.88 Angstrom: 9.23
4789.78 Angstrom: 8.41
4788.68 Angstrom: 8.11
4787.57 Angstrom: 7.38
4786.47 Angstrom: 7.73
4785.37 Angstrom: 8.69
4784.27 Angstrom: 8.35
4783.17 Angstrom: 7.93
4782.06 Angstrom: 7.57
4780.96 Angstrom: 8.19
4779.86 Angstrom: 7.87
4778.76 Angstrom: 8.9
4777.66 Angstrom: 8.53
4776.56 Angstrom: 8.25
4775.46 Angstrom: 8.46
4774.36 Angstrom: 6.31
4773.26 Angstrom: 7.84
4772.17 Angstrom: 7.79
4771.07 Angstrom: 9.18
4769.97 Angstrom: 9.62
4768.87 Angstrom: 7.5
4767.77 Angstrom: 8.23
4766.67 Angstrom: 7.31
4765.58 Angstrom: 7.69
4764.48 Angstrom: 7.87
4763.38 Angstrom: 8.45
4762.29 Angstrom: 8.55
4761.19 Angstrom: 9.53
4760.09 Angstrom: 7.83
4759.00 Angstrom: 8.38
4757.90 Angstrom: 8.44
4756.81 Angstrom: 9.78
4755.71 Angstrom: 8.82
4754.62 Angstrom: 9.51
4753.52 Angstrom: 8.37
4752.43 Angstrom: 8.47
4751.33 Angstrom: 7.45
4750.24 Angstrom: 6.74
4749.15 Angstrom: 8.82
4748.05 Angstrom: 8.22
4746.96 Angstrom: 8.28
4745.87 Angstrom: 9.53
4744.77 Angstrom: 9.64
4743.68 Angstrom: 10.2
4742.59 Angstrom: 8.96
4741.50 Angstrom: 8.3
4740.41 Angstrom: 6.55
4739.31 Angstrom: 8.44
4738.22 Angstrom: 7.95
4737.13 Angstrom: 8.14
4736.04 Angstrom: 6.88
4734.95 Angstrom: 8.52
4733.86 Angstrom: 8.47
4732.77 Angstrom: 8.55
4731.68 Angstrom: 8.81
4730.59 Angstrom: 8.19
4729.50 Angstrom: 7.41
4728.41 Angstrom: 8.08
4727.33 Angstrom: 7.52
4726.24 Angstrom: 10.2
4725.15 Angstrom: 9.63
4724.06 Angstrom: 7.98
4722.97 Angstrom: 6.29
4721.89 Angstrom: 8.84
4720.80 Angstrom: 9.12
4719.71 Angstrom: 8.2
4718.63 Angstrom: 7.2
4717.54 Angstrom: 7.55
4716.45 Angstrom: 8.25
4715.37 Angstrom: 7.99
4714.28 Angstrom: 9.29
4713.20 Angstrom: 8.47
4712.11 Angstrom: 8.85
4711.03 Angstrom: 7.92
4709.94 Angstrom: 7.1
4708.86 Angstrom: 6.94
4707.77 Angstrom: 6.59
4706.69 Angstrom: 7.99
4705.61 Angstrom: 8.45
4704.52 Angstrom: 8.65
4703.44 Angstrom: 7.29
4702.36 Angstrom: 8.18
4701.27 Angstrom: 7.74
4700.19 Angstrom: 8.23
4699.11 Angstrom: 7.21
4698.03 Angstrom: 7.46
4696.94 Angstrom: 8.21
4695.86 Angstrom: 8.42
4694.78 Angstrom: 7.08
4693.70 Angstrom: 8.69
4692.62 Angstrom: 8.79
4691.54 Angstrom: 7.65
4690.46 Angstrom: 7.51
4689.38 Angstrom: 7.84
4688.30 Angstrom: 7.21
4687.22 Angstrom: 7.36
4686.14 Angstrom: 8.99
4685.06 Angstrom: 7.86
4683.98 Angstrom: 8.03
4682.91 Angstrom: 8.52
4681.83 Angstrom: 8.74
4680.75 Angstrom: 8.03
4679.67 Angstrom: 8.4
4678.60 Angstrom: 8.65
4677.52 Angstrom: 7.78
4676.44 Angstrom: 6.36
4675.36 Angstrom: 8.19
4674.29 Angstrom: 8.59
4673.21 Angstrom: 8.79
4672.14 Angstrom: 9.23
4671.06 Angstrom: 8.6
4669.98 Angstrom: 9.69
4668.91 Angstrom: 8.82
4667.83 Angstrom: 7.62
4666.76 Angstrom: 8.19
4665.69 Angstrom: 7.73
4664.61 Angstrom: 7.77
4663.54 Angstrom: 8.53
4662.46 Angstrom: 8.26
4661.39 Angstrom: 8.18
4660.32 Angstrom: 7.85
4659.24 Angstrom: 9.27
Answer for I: 1.07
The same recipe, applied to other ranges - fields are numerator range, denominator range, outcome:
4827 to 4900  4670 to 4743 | 1.06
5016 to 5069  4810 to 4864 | 1.01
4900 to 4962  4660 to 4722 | 1.09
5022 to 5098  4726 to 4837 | 1.03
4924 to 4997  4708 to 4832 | 1.04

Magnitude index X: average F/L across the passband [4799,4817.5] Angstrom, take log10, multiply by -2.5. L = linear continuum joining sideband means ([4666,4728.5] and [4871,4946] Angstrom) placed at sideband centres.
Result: -0.08 mag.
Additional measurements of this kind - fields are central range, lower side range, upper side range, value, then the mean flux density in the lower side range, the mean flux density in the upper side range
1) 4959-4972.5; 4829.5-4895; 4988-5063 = -0.01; 7.98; 7.7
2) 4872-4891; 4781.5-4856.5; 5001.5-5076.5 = 0.06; 8.41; 7.59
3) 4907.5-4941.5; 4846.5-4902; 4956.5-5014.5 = -0.02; 7.92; 7.69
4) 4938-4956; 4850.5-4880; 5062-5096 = -0.06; 7.81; 7.64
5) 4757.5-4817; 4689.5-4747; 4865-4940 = -0.03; 8.16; 7.97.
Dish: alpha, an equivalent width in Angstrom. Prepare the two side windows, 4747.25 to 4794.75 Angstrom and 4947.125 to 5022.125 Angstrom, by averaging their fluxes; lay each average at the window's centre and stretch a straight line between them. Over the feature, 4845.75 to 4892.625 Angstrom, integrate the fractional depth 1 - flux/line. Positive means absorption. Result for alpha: 1.0 Angstrom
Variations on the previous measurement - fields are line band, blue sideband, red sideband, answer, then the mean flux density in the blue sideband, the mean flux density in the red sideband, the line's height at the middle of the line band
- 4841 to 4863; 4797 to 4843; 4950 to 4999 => 0.8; 8.54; 7.85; 8.4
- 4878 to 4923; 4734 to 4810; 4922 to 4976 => 1.1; 8.35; 8.01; 8.1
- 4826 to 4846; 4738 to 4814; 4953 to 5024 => -0.5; 8.38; 7.7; 8.19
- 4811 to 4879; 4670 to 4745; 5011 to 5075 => -2.1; 8.15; 7.68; 7.96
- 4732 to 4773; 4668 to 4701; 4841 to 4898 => -1.6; 8.15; 7.96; 8.08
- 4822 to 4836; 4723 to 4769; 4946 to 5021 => -0.1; 8.37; 7.78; 8.16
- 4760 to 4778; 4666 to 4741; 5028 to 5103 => -0.3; 8.1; 7.68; 8.02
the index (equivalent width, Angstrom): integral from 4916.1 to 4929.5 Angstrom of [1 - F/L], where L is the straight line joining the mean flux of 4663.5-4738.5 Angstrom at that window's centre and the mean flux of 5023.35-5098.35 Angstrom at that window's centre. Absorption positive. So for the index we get 0.0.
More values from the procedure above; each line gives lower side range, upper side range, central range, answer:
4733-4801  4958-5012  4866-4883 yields 0.4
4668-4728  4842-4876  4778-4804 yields -0.3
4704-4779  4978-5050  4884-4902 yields 0.0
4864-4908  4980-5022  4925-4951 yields -1.6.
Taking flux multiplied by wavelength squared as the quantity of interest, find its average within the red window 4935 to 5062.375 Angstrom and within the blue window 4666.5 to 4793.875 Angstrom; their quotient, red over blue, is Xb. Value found 1.06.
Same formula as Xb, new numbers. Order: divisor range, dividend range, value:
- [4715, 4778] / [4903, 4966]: 1.04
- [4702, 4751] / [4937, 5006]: 1.06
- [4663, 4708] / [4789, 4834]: 1.11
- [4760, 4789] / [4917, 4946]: 1.05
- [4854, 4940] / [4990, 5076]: 1.02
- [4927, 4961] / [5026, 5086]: 0.99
